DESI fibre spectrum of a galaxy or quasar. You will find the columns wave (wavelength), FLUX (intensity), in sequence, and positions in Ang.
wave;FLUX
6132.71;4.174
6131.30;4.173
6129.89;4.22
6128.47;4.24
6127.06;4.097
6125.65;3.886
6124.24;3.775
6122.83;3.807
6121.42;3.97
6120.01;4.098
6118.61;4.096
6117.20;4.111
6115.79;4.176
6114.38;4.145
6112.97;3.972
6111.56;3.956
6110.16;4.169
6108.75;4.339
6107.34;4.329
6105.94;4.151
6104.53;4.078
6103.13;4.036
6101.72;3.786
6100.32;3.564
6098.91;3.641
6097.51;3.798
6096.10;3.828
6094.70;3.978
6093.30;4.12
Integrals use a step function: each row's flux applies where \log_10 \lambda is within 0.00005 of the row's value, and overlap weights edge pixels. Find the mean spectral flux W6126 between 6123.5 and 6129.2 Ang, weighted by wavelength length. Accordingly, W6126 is 3.99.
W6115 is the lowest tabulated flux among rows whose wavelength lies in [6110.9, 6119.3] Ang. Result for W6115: 3.956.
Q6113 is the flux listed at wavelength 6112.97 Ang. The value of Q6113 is 3.972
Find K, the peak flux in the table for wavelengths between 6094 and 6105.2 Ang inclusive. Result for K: 4.078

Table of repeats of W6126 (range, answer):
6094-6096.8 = 3.91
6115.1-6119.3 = 4.12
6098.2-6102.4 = 3.67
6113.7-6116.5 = 4.16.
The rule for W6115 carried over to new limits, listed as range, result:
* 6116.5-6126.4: 3.775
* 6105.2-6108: 4.151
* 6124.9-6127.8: 3.886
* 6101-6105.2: 3.786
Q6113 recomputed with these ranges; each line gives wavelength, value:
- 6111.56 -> 3.956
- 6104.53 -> 4.078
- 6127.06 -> 4.097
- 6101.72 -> 3.786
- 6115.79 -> 4.176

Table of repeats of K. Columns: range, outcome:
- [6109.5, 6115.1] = 4.169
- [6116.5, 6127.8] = 4.111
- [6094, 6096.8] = 3.978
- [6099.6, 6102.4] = 3.786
